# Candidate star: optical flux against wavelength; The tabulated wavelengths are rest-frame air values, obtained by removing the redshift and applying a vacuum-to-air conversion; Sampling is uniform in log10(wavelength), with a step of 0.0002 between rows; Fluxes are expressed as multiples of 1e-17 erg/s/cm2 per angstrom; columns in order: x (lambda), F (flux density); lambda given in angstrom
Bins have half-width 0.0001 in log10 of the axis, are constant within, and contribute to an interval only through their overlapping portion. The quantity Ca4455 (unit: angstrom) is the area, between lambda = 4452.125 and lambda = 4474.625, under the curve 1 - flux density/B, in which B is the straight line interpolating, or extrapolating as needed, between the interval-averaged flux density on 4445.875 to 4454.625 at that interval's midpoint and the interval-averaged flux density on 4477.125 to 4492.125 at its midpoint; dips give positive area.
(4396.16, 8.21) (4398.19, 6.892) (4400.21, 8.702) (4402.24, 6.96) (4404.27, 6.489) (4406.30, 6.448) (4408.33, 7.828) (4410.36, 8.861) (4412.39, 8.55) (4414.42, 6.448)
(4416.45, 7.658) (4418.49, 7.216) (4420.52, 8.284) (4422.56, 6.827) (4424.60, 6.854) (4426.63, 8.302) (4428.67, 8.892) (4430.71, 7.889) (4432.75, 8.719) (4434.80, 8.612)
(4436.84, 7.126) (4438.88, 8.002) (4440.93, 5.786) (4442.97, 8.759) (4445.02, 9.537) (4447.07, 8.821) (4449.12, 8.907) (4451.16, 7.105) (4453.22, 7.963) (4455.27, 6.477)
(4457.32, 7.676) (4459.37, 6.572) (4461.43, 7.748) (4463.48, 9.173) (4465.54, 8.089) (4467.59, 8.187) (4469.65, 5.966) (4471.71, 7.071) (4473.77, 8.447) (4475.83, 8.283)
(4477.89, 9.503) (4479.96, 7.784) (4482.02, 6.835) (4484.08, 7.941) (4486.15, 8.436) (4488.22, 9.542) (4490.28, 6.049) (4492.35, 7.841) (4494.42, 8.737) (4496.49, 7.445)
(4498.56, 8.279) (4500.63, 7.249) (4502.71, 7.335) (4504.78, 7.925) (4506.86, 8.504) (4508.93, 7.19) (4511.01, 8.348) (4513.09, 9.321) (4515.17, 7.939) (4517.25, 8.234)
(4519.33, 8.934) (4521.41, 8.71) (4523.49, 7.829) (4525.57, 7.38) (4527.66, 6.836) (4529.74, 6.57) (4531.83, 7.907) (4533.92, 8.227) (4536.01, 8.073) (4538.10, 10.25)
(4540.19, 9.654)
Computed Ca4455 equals 1.4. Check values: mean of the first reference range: 8.15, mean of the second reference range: 7.98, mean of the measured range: 7.57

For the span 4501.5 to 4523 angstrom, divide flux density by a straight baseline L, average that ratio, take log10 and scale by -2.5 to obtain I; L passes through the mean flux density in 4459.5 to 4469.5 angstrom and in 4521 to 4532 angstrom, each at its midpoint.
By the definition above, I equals -0.09 mag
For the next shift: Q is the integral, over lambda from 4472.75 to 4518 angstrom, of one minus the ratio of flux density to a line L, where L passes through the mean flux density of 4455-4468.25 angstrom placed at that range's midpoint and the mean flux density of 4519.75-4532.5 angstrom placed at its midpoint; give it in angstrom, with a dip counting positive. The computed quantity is -2.2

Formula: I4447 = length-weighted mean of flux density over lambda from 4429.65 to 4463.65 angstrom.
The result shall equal 7.9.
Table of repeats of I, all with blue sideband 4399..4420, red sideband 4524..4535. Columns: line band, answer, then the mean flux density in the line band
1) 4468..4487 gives -0.05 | 7.81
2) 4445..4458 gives -0.07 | 7.97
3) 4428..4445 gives -0.08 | 8.04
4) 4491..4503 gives -0.05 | 7.79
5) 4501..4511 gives -0.05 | 7.76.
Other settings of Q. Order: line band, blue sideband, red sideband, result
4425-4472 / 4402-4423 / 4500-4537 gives -1.71 angstrom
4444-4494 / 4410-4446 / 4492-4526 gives 0.41 angstrom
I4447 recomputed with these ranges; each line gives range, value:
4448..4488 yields 7.84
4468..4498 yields 7.86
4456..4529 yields 7.91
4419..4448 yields 8.01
